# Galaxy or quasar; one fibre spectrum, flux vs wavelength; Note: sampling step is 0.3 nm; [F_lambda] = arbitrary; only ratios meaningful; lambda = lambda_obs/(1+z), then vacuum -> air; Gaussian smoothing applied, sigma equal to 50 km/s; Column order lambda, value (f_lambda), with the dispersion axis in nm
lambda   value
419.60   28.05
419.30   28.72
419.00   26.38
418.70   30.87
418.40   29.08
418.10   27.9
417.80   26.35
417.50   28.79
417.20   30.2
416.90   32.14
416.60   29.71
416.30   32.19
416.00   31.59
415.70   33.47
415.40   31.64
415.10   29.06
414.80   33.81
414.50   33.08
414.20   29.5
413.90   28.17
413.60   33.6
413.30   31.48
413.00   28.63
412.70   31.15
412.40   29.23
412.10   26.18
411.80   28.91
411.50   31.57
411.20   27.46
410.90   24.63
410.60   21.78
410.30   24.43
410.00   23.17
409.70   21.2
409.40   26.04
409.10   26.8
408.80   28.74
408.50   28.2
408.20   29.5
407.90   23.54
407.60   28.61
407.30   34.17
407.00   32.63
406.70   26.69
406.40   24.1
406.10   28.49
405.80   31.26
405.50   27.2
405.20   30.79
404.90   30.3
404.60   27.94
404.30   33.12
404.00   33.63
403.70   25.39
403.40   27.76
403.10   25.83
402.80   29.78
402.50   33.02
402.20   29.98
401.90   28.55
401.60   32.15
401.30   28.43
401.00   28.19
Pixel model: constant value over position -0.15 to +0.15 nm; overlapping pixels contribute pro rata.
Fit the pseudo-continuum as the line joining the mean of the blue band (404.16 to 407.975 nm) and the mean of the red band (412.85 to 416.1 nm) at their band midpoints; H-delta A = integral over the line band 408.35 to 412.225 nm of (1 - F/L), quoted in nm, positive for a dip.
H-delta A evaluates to 0.53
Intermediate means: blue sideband 29.2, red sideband 31.3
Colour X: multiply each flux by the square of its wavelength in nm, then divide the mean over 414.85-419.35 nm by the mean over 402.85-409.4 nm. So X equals 1.10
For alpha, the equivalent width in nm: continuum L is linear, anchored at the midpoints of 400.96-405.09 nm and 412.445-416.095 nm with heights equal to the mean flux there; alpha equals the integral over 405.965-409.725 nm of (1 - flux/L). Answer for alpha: 0.31 nm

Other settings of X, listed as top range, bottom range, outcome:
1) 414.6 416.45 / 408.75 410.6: 1.34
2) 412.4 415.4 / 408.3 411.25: 1.25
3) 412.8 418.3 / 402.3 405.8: 1.09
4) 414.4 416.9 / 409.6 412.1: 1.28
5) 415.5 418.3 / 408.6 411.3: 1.26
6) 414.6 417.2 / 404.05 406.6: 1.14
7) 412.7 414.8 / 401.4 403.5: 1.11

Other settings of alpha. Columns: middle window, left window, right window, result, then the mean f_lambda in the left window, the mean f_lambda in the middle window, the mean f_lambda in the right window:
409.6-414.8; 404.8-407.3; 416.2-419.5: 0.20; 29.2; 28.1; 29.2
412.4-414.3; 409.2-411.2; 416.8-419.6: -0.33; 23.9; 30.4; 28.8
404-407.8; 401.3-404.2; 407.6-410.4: -0.27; 29.6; 29.7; 25.9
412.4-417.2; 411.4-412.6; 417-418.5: -0.40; 29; 31.2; 28.6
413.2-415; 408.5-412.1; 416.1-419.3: -0.25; 26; 31.5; 29.4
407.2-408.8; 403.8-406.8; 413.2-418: 0.06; 29.3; 28.6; 30.9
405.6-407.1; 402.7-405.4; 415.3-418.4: 0.05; 29.3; 28.5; 30.3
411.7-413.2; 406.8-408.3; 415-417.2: 0.08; 29.6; 28.9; 31.4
